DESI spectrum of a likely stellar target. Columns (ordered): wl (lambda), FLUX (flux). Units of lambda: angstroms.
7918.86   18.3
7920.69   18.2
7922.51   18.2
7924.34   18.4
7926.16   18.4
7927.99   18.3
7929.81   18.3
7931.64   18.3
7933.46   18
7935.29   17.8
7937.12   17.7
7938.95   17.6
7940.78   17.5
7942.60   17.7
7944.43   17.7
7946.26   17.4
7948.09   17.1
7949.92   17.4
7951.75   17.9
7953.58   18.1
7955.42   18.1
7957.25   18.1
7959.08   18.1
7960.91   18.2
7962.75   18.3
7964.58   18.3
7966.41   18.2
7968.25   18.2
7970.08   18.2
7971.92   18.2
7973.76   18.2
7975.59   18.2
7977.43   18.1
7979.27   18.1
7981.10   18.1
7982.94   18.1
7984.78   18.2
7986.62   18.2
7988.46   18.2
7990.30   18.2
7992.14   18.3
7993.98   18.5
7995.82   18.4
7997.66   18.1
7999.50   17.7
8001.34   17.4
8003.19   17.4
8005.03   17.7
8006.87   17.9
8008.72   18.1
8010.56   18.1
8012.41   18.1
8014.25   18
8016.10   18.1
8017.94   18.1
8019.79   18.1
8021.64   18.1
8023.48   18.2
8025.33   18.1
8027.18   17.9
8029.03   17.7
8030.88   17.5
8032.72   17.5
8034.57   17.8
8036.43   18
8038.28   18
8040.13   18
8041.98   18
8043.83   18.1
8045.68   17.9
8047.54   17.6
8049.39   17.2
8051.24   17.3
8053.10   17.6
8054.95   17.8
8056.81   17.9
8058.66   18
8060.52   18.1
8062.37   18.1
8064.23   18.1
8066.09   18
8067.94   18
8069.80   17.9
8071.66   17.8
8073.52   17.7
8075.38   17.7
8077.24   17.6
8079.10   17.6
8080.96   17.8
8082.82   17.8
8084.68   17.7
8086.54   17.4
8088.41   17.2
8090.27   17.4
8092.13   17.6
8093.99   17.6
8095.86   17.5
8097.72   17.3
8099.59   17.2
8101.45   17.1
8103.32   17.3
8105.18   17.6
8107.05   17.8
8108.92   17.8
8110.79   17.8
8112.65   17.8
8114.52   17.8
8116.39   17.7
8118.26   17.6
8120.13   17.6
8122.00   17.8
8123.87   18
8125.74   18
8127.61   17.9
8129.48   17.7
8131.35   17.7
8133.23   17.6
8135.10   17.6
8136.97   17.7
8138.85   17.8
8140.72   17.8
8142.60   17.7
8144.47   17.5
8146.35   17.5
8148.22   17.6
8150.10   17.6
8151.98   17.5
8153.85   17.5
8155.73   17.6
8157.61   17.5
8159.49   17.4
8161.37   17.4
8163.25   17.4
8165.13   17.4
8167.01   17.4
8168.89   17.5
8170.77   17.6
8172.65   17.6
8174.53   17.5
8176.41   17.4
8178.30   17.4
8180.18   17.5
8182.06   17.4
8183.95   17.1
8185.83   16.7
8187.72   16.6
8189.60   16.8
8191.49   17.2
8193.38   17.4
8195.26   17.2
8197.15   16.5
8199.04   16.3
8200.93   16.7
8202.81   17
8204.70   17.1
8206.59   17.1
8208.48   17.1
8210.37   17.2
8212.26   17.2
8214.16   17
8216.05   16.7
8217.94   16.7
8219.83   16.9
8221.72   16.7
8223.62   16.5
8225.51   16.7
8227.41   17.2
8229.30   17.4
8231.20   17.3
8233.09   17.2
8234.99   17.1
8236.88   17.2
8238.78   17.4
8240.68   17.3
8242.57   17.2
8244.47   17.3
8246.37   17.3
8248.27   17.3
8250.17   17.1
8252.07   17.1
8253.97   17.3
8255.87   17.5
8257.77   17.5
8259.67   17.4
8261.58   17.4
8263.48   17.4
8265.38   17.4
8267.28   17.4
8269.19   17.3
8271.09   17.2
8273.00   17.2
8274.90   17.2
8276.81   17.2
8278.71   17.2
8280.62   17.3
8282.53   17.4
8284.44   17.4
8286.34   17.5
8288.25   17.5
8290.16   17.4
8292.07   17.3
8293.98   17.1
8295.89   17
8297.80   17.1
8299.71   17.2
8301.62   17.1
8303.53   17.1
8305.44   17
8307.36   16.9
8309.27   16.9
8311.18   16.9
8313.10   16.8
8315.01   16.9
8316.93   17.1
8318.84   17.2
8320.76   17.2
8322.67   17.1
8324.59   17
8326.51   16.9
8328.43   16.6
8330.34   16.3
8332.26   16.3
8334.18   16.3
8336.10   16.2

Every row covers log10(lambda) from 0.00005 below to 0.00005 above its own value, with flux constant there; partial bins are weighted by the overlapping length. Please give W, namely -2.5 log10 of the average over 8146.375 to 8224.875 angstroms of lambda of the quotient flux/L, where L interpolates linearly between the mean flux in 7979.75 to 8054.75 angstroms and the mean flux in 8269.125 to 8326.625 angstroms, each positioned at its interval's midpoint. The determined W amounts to 0.02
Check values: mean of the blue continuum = 17.9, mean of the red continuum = 17.1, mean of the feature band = 17.2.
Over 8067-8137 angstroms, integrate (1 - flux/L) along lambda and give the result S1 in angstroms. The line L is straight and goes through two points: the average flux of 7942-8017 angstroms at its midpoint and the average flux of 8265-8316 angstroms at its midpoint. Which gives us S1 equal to 0.1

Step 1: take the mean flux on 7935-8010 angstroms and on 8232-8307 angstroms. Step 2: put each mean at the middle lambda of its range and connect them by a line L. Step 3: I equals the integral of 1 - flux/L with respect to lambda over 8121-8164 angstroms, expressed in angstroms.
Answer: -0.2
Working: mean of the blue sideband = 18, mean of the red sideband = 17.3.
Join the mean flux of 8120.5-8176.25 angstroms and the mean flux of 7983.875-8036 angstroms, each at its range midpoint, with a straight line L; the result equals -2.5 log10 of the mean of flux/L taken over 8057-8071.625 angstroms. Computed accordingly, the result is -0.01 mag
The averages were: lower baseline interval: 18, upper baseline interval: 17.6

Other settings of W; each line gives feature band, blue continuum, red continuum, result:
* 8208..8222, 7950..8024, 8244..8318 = 0.03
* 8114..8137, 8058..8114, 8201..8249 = -0.01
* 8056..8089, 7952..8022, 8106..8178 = 0.00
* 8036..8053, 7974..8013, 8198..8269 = 0.01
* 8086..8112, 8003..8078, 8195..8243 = 0.01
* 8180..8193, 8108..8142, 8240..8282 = 0.03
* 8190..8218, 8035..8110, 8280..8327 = 0.03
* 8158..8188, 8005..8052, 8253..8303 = 0.01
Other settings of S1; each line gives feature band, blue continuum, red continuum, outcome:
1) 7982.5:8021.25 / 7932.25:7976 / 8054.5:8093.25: -0.4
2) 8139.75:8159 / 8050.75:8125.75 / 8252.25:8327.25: 0.0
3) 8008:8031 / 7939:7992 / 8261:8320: -0.2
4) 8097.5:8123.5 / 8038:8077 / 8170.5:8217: -0.1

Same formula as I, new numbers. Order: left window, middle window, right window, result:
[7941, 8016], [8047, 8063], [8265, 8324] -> 0.1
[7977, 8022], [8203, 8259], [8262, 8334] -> 0.6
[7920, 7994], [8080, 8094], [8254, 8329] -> 0.1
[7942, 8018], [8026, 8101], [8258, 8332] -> 0.3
